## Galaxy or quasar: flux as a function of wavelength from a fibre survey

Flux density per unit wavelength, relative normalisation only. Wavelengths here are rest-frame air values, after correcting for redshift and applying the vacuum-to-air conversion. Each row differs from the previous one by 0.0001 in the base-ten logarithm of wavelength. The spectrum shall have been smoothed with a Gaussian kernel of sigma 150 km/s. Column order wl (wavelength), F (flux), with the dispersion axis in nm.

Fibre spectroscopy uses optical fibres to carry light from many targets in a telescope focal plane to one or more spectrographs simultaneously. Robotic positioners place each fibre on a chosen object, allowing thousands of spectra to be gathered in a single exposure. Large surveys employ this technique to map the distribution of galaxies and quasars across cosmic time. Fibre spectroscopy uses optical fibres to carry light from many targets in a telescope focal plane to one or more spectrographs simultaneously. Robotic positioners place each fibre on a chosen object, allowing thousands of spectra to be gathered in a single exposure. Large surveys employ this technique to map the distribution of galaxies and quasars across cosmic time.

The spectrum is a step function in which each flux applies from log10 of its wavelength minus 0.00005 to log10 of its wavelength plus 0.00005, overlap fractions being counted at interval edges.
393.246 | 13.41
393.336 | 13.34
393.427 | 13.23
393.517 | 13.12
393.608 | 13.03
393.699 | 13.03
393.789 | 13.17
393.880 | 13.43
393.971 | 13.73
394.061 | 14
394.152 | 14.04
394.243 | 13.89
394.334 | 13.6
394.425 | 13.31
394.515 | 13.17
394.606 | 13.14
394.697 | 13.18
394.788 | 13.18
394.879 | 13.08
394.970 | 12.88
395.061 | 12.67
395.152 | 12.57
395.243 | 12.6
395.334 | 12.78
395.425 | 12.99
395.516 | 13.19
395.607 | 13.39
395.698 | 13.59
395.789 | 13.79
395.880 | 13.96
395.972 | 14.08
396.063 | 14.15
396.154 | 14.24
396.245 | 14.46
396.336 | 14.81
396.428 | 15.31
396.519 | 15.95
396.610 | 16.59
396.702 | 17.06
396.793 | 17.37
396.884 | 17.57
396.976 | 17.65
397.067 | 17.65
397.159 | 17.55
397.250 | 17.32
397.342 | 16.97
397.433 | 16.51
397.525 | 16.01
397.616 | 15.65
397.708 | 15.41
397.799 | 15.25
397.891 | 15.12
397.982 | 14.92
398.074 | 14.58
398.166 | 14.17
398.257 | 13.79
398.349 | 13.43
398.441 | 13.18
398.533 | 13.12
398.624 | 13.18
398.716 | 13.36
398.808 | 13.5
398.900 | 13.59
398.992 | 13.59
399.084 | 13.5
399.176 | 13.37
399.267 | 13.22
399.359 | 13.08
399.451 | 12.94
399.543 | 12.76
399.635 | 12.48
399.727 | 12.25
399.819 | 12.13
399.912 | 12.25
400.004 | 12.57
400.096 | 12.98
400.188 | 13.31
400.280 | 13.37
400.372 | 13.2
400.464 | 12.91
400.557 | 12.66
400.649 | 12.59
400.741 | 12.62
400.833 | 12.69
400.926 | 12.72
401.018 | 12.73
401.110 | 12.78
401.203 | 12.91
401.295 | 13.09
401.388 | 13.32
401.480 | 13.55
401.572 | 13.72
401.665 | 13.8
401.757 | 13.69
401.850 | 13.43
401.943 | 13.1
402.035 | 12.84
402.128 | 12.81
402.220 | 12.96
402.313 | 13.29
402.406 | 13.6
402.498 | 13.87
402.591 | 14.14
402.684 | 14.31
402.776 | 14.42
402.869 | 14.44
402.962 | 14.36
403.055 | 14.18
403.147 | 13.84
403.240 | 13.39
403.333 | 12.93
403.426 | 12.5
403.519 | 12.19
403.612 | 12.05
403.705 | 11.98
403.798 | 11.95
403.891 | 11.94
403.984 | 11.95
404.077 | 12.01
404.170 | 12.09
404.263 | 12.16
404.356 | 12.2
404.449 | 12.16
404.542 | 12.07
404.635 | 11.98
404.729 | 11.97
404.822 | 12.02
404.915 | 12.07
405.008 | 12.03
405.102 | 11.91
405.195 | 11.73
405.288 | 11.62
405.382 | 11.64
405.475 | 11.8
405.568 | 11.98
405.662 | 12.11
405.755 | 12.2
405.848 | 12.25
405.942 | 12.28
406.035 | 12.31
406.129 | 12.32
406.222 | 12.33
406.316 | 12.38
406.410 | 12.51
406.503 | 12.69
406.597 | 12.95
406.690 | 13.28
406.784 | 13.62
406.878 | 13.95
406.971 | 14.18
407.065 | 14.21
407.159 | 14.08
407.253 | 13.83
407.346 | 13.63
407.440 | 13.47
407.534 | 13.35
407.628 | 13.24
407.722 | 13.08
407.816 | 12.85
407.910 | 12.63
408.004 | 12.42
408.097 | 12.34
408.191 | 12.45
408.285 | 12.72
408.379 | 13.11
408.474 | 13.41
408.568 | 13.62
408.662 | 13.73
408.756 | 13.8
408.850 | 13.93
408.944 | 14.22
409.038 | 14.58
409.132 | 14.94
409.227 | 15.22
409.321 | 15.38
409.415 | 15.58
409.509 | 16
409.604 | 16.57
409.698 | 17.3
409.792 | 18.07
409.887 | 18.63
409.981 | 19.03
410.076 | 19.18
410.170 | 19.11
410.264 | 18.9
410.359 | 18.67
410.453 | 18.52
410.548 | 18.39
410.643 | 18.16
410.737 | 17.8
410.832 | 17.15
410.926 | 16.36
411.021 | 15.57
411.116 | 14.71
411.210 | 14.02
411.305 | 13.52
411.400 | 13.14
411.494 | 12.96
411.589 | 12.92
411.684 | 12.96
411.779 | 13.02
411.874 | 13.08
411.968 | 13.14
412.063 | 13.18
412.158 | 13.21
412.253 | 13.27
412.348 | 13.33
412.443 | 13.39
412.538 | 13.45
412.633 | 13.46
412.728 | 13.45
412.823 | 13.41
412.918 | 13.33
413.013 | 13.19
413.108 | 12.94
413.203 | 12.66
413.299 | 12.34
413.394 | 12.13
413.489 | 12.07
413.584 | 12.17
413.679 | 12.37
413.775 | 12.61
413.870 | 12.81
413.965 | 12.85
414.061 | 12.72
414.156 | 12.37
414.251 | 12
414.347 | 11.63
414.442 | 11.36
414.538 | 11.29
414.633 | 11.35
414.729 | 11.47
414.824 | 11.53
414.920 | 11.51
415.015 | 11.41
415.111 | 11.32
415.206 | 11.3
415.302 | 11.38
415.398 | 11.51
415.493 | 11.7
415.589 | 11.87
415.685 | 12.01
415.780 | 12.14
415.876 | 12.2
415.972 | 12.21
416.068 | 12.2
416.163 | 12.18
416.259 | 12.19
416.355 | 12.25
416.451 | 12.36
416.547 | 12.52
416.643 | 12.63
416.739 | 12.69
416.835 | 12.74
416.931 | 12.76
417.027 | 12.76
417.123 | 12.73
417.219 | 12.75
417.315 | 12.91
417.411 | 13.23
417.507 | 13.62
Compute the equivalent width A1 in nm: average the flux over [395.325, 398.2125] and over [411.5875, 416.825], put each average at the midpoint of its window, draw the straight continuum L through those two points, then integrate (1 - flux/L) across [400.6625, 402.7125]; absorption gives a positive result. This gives 0.18 nm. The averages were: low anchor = 15.4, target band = 13.3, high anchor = 12.4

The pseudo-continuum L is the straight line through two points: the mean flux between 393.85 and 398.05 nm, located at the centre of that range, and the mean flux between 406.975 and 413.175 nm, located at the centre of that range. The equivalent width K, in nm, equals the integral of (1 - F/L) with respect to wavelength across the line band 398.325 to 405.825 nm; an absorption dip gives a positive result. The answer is 0.93 nm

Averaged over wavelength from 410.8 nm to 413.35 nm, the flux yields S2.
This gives 13.6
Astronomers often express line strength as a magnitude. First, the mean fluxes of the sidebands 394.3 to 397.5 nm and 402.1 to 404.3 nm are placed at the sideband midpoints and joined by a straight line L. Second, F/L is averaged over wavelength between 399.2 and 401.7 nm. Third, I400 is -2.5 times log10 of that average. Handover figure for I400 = 0.06 mag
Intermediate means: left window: 14.7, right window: 13.1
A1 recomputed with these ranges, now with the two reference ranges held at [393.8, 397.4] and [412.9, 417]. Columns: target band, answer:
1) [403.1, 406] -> 0.27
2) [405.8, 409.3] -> -0.08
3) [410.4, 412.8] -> -0.37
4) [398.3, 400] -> 0.12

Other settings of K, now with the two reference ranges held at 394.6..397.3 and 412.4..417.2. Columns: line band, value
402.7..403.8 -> 0.04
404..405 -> 0.11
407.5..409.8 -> -0.19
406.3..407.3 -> -0.01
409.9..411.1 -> -0.48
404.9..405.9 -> 0.11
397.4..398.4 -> -0.04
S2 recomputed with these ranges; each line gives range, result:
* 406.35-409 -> 13.3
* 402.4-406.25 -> 12.5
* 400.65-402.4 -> 13.1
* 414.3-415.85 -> 11.6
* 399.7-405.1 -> 12.9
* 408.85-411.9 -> 16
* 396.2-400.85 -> 14.3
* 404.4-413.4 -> 13.9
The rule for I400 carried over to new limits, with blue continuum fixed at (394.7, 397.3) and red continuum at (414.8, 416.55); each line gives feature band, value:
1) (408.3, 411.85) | -0.23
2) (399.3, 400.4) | 0.11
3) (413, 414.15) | -0.03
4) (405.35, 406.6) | 0.09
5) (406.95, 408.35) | -0.02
